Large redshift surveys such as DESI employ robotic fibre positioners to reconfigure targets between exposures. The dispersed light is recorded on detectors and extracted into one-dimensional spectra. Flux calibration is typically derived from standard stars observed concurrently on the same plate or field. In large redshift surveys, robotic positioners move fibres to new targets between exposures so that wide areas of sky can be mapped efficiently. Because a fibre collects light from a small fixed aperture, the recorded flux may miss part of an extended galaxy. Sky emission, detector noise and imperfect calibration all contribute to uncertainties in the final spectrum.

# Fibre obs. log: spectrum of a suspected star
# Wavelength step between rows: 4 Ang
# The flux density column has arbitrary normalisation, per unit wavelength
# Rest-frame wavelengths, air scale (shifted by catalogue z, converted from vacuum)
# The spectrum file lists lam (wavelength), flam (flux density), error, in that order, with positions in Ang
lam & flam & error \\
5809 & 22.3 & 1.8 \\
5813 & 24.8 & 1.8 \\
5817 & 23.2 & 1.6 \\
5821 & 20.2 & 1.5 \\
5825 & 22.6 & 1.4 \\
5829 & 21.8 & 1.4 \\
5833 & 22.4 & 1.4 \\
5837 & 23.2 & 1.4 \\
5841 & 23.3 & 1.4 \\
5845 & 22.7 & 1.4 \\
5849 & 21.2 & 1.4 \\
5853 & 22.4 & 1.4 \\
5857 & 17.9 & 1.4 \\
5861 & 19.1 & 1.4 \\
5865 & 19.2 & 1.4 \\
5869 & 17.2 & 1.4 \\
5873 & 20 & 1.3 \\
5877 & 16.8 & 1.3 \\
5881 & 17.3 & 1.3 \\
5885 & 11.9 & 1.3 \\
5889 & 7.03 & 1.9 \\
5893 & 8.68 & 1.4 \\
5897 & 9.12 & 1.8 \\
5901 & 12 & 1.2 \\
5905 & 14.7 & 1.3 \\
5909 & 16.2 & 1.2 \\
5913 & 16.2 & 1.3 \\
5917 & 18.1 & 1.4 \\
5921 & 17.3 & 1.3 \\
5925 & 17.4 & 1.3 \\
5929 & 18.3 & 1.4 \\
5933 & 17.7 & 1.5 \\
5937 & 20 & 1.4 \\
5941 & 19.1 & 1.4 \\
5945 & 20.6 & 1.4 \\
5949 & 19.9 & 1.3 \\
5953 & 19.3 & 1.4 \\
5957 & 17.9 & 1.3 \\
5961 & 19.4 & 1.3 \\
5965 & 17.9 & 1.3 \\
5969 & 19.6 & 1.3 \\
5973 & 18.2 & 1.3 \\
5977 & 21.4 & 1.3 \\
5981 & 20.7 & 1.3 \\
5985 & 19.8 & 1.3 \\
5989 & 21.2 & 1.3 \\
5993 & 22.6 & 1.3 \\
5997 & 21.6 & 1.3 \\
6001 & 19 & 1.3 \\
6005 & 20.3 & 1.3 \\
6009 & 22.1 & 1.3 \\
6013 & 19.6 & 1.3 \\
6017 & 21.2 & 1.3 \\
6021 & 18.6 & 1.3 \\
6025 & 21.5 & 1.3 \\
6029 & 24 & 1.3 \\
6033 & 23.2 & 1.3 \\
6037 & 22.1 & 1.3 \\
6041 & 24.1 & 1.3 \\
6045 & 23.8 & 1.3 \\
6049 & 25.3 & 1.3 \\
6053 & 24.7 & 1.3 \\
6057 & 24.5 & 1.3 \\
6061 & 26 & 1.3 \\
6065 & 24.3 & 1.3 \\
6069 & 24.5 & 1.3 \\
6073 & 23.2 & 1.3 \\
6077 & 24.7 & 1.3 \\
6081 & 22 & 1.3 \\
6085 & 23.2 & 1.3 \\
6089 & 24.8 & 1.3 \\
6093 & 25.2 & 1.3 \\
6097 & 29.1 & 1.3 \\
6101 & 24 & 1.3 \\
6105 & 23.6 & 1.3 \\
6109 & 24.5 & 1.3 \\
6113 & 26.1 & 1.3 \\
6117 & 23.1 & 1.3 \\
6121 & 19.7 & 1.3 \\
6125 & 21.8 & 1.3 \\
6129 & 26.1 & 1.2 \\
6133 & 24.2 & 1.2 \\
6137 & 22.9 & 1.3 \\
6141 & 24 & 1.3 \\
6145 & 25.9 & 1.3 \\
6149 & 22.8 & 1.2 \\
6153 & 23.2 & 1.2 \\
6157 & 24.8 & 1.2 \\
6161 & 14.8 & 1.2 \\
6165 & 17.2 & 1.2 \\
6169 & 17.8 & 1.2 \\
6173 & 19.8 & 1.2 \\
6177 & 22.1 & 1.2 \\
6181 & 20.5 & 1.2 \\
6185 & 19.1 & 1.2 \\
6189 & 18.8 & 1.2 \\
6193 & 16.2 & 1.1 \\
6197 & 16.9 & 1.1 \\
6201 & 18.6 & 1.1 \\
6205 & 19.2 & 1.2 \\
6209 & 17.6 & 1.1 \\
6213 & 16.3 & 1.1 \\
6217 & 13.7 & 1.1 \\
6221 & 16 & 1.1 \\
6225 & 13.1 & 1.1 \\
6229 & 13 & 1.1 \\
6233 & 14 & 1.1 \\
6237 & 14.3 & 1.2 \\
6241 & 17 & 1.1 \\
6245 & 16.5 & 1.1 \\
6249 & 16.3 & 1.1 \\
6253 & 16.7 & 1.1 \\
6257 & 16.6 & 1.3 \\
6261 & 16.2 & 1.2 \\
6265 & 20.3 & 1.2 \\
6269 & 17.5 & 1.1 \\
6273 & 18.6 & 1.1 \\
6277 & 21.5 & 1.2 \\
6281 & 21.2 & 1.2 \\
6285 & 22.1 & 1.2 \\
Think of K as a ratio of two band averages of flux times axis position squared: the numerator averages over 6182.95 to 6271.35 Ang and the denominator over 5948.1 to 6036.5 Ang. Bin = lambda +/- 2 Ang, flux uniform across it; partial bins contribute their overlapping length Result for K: 0.87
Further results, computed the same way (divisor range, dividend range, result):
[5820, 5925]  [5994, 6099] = 1.40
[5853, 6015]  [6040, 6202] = 1.34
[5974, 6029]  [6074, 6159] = 1.20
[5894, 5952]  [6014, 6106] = 1.48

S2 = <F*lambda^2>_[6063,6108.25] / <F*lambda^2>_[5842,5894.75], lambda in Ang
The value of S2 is 1.5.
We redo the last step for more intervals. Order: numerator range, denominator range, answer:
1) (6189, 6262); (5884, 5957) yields 1.12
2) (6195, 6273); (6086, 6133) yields 0.70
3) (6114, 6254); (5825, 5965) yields 1.17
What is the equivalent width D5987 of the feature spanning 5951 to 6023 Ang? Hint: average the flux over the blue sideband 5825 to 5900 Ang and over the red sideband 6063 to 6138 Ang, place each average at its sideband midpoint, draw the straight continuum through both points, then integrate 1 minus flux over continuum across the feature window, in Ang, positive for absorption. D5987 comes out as 3.8 Ang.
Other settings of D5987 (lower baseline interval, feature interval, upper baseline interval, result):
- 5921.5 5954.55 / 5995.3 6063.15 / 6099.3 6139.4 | -3.6 Ang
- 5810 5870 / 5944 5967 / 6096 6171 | 3.1 Ang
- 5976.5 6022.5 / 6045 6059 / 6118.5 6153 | -1.9 Ang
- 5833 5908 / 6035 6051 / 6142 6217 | -4.8 Ang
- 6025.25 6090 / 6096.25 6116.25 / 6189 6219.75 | -3.2 Ang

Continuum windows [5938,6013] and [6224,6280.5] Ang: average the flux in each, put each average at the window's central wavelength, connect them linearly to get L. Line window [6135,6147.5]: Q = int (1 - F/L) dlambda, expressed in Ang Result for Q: -4.3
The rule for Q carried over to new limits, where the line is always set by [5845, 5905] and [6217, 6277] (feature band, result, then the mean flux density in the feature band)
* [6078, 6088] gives -4.3 Ang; 23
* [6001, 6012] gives -3.2 Ang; 20.7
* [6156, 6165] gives -1.4 Ang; 18.7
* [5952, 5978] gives -4.9 Ang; 19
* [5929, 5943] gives -2.5 Ang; 18.8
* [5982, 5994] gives -3.8 Ang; 21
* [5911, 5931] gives -1.9 Ang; 17.5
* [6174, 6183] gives -2.8 Ang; 21.1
